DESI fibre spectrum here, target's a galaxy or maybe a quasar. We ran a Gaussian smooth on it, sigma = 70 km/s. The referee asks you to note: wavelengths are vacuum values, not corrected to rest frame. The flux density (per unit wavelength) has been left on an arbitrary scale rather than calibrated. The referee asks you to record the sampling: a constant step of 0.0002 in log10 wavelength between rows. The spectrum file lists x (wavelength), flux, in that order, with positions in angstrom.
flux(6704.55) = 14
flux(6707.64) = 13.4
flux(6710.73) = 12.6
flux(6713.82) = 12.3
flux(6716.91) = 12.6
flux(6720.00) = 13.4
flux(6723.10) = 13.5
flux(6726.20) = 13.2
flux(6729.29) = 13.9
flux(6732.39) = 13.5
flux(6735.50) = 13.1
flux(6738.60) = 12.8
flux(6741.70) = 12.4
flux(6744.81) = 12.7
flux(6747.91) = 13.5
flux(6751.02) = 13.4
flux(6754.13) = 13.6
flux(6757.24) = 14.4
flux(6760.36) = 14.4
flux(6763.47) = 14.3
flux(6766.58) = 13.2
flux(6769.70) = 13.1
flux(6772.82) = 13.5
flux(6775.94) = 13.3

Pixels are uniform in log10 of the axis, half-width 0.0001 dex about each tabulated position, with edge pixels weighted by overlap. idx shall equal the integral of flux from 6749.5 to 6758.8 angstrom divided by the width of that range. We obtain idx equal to 13.8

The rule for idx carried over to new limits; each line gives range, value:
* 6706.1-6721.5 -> 12.9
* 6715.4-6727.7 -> 13.2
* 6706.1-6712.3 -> 13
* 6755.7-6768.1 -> 14.1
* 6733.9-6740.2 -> 12.9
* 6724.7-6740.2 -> 13.3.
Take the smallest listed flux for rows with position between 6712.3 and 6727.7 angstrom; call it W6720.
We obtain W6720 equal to 12.3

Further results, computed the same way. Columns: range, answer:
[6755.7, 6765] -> 14.3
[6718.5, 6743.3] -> 12.4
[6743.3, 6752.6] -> 12.7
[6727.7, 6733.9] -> 13.5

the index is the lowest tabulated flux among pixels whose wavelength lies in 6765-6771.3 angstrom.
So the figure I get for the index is 13.1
